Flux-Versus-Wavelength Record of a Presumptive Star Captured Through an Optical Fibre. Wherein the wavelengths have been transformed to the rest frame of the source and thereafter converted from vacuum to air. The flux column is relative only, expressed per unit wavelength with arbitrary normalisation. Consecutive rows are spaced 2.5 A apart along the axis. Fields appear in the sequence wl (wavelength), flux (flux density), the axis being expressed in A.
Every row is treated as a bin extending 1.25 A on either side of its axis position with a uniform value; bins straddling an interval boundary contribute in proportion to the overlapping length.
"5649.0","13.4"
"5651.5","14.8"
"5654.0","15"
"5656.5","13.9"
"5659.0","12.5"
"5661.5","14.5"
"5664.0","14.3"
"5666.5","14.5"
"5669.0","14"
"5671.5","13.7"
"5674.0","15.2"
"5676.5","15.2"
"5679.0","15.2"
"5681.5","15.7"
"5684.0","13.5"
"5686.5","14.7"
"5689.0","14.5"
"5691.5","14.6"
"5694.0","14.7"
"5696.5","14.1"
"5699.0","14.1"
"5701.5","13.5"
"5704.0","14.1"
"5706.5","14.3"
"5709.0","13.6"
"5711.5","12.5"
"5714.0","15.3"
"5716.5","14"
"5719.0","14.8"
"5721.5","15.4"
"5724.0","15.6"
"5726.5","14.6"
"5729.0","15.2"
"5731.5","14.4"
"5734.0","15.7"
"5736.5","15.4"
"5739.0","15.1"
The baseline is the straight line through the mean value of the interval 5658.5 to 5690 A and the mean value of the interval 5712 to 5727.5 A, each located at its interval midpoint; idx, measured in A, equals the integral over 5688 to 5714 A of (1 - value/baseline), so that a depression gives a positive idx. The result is 1.1 A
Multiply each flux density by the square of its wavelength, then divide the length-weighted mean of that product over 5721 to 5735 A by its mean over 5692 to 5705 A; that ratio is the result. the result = 1.08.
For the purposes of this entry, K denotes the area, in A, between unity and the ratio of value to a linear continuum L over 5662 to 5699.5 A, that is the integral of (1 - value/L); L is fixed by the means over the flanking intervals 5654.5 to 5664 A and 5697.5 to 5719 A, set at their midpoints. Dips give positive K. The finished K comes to -1.7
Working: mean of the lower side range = 13.8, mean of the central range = 14.5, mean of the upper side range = 14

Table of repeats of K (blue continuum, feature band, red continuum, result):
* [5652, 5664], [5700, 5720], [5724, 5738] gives 1.09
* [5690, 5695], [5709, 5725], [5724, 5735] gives 0.42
